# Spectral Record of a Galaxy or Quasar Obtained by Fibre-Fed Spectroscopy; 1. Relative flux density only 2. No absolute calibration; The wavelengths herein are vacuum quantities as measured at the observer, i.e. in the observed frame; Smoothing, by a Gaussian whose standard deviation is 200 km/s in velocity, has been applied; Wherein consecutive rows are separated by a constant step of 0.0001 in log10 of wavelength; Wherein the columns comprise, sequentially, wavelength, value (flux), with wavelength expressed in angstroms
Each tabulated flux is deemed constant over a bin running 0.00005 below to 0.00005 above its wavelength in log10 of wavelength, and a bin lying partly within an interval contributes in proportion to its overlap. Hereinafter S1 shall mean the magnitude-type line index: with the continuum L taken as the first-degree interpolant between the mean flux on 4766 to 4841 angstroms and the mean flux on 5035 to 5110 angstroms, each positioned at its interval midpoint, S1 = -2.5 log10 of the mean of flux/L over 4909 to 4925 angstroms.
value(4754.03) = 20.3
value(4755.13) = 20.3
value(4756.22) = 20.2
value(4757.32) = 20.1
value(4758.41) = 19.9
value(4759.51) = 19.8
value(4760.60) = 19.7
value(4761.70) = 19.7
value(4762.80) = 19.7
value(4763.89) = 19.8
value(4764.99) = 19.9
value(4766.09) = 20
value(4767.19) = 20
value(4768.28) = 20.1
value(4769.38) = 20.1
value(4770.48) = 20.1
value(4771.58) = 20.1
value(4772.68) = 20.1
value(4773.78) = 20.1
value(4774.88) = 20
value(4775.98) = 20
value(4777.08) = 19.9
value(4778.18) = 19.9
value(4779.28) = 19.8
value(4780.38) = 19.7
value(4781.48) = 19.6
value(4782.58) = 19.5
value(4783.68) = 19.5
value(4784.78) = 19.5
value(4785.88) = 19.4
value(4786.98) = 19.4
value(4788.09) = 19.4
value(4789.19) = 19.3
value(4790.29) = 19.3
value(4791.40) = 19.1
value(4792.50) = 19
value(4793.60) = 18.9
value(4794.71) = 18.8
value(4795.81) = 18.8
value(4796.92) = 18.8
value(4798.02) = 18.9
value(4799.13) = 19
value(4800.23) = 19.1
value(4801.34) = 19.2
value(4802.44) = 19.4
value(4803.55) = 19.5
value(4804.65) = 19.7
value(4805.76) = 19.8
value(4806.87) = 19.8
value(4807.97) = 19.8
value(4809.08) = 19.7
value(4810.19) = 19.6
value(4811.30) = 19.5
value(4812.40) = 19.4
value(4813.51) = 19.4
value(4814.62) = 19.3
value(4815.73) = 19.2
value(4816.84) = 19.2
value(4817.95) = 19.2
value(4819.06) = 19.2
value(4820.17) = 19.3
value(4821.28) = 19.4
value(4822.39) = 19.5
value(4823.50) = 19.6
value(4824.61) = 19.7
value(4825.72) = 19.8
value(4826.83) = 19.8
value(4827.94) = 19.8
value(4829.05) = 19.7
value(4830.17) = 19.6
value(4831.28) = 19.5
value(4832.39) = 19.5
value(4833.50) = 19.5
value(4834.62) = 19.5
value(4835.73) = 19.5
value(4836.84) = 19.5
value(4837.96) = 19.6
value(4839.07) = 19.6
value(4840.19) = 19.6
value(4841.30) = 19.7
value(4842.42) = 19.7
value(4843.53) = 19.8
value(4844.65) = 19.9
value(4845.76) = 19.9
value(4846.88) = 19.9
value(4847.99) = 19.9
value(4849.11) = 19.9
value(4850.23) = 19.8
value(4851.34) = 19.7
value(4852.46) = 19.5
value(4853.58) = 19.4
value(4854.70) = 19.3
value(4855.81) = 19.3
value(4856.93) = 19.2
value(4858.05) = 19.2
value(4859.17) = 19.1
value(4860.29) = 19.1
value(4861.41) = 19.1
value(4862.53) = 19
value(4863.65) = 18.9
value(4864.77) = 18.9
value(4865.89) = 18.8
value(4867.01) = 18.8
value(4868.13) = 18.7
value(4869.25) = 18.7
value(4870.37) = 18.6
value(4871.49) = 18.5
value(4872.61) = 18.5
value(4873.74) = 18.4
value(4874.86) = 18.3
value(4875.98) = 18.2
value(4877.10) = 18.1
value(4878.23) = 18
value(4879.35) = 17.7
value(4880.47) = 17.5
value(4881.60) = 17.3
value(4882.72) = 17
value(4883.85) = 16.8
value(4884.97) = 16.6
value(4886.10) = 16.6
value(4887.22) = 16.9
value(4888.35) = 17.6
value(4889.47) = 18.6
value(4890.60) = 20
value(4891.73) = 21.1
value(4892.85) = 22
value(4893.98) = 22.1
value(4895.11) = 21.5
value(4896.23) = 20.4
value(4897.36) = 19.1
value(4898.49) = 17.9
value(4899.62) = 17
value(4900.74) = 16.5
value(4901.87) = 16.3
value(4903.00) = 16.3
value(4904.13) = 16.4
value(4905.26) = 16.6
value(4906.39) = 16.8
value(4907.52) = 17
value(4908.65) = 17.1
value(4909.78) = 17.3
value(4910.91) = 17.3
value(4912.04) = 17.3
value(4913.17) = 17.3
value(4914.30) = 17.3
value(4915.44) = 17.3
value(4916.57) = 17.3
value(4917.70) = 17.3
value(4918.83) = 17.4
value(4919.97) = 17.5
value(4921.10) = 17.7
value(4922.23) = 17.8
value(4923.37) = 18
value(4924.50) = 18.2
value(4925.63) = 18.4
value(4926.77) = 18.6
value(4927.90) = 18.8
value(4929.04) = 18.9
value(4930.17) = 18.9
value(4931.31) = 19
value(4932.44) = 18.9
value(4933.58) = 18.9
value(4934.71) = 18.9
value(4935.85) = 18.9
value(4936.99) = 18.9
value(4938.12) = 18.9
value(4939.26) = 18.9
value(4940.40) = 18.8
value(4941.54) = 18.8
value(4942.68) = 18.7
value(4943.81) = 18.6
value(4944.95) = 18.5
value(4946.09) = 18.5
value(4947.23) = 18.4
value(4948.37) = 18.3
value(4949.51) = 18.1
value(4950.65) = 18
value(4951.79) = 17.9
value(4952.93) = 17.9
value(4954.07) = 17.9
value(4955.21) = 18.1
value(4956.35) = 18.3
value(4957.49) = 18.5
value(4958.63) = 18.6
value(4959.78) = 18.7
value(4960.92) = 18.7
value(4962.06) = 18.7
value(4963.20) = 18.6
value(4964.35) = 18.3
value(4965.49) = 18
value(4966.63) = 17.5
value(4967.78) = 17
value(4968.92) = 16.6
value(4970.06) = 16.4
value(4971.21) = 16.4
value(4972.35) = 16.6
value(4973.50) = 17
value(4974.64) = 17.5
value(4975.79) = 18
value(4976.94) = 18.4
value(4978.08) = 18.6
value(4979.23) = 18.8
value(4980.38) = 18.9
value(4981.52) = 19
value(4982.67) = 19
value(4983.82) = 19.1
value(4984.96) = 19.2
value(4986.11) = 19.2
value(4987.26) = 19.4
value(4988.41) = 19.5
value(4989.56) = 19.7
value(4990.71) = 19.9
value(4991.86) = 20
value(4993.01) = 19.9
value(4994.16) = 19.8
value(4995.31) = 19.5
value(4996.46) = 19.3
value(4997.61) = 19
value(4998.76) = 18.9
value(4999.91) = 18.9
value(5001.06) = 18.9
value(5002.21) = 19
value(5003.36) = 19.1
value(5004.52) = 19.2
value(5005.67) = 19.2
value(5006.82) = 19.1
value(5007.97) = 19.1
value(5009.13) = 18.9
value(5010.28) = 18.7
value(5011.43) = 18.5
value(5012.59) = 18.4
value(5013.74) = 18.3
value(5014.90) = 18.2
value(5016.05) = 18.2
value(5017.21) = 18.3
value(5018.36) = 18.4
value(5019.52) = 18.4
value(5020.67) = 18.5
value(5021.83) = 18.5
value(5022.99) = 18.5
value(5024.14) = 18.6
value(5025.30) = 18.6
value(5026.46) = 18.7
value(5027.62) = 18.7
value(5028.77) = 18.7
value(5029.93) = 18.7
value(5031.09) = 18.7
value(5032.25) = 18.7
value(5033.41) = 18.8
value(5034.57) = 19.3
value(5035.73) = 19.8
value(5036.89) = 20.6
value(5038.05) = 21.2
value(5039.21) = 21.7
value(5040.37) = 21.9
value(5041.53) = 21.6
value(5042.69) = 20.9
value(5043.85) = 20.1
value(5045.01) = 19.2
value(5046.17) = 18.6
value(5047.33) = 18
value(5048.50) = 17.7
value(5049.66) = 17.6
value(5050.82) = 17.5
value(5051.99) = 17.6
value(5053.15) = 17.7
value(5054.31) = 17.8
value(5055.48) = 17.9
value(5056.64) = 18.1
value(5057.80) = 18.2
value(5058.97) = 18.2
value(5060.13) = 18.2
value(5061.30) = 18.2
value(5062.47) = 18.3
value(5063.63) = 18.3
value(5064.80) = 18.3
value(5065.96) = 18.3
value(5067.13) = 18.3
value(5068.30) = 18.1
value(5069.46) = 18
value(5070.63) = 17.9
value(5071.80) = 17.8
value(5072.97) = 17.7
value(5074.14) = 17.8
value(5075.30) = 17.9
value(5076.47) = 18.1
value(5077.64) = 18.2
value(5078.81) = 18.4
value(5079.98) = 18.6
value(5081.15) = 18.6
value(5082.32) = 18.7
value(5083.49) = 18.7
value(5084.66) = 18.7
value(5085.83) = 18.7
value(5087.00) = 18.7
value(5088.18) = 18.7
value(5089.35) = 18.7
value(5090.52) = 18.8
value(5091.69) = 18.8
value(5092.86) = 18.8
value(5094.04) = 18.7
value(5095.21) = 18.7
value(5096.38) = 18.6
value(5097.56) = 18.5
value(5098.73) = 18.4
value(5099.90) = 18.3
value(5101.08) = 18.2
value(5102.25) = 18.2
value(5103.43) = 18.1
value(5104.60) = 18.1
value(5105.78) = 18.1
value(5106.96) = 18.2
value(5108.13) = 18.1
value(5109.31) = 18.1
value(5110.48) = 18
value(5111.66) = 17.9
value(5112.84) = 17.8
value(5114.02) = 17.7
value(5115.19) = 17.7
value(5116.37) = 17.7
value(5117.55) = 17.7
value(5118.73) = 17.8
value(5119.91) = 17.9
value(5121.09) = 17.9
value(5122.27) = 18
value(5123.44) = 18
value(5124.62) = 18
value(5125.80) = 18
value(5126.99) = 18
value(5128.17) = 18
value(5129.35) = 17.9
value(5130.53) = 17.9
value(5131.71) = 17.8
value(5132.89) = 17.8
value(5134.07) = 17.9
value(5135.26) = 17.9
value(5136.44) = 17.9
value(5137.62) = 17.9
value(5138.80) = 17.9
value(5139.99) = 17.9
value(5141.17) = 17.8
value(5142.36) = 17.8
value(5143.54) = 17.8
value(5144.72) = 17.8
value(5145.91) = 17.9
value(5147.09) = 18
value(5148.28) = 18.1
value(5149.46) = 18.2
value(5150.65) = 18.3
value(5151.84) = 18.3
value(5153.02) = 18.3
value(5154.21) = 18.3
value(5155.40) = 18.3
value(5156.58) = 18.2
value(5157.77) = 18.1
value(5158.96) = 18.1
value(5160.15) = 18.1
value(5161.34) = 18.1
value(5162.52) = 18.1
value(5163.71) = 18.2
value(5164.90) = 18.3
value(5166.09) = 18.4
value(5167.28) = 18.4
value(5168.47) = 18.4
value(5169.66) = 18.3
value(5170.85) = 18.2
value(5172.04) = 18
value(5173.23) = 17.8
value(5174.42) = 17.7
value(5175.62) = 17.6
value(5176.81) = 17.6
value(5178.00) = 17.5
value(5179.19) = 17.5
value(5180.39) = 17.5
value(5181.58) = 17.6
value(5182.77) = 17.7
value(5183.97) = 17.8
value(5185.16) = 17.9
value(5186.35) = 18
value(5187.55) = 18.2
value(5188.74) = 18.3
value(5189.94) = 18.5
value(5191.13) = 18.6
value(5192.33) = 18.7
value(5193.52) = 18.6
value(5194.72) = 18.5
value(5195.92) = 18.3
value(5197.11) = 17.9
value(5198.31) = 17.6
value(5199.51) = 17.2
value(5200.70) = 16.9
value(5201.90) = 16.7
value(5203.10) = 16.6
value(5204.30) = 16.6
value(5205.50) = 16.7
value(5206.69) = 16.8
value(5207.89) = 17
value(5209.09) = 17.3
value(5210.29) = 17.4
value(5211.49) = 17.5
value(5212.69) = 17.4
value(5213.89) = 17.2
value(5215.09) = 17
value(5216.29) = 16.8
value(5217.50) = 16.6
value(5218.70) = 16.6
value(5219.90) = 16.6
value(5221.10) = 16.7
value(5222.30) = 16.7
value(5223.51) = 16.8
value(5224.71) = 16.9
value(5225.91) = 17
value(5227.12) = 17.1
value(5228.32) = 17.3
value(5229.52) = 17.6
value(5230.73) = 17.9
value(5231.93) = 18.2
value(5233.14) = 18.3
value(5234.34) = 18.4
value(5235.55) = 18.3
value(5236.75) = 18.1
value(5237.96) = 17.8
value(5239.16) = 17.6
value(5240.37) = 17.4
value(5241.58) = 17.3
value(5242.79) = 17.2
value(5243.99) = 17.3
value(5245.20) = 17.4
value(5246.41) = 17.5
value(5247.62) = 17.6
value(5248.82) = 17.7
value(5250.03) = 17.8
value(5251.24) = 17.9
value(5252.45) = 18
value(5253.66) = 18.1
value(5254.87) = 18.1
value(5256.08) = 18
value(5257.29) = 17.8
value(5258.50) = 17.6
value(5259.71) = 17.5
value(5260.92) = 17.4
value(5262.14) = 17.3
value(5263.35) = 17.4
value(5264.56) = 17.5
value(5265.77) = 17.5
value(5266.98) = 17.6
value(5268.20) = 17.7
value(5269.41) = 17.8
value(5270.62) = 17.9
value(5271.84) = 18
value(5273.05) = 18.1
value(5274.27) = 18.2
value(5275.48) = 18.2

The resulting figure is 0.10 mag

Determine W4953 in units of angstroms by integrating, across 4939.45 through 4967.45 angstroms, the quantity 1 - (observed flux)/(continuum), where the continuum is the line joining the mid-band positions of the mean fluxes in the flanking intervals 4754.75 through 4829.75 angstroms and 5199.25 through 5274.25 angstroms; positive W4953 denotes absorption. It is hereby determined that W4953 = 0.7 angstroms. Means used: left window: 19.6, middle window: 18.3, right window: 17.4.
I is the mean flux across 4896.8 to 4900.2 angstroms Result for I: 18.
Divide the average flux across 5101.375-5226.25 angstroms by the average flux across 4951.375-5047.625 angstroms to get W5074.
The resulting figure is 0.9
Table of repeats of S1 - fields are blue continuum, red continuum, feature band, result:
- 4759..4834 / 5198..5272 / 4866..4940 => 0.05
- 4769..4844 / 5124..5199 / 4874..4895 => 0.04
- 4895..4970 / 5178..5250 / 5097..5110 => -0.03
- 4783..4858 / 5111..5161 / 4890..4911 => 0.04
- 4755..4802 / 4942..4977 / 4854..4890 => 0.03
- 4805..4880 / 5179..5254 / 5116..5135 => 0.00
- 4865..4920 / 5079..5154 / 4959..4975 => 0.03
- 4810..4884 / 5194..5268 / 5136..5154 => -0.01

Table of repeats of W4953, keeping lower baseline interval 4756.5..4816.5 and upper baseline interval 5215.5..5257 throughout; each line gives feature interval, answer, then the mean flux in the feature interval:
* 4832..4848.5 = -0.30 angstroms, 19.7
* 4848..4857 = -0.13 angstroms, 19.5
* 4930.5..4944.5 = 0.02 angstroms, 18.8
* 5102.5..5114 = 0.03 angstroms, 18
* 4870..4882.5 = 0.72 angstroms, 18.1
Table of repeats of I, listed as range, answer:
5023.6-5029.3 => 18.7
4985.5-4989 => 19.3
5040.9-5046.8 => 20.1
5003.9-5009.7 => 19.1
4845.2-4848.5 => 19.9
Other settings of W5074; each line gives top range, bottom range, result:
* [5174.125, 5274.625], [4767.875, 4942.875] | 0.93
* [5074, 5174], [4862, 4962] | 1.00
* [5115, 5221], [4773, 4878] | 0.92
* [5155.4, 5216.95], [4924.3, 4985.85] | 0.97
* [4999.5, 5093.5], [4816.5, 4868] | 0.96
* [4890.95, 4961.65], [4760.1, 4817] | 0.94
